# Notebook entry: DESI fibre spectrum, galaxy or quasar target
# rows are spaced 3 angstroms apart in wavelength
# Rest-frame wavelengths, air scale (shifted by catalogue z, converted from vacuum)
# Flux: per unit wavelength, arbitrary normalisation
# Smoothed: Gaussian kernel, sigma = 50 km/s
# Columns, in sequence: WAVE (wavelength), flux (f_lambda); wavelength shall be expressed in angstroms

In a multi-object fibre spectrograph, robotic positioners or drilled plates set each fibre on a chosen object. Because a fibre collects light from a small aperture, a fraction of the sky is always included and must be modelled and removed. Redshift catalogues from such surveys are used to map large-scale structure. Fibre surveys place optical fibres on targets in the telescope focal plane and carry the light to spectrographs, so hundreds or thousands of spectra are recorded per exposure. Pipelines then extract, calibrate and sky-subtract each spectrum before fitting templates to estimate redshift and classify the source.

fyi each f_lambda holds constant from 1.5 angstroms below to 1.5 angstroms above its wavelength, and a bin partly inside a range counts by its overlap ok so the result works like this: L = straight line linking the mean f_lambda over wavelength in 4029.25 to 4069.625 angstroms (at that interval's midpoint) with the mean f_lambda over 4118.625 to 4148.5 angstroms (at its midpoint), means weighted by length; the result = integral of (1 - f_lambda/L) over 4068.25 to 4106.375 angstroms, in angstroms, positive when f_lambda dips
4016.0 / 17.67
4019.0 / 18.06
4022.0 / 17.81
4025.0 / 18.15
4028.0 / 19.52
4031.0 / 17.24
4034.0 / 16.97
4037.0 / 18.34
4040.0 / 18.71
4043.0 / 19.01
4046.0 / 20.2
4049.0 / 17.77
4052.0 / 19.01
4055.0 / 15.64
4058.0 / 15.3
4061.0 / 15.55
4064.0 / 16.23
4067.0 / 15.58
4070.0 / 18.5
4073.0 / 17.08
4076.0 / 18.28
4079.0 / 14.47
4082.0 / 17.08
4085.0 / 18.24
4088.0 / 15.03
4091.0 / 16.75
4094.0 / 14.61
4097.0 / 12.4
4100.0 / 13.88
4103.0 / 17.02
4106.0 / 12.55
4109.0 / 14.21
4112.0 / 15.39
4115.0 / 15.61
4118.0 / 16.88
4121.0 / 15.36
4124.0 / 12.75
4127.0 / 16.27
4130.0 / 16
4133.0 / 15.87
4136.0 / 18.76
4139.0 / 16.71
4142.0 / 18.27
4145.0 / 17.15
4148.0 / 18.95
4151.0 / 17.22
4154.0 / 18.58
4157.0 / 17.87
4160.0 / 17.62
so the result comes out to 2.4 angstroms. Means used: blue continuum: 17.4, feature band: 15.9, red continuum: 16.5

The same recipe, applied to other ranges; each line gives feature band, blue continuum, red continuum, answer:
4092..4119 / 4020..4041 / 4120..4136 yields 2.4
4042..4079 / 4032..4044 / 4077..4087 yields 0.4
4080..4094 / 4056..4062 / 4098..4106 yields -1.4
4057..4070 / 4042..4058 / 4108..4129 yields 1.1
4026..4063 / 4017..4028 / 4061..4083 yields -0.5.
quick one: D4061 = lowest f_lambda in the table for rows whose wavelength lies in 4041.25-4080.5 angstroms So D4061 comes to 14.47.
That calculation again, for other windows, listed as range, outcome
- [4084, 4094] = 14.61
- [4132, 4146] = 15.87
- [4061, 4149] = 12.4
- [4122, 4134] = 12.75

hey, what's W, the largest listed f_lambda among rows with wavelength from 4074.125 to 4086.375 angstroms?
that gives 18.28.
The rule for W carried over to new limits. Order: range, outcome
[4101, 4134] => 17.02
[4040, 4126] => 20.2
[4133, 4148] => 18.95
